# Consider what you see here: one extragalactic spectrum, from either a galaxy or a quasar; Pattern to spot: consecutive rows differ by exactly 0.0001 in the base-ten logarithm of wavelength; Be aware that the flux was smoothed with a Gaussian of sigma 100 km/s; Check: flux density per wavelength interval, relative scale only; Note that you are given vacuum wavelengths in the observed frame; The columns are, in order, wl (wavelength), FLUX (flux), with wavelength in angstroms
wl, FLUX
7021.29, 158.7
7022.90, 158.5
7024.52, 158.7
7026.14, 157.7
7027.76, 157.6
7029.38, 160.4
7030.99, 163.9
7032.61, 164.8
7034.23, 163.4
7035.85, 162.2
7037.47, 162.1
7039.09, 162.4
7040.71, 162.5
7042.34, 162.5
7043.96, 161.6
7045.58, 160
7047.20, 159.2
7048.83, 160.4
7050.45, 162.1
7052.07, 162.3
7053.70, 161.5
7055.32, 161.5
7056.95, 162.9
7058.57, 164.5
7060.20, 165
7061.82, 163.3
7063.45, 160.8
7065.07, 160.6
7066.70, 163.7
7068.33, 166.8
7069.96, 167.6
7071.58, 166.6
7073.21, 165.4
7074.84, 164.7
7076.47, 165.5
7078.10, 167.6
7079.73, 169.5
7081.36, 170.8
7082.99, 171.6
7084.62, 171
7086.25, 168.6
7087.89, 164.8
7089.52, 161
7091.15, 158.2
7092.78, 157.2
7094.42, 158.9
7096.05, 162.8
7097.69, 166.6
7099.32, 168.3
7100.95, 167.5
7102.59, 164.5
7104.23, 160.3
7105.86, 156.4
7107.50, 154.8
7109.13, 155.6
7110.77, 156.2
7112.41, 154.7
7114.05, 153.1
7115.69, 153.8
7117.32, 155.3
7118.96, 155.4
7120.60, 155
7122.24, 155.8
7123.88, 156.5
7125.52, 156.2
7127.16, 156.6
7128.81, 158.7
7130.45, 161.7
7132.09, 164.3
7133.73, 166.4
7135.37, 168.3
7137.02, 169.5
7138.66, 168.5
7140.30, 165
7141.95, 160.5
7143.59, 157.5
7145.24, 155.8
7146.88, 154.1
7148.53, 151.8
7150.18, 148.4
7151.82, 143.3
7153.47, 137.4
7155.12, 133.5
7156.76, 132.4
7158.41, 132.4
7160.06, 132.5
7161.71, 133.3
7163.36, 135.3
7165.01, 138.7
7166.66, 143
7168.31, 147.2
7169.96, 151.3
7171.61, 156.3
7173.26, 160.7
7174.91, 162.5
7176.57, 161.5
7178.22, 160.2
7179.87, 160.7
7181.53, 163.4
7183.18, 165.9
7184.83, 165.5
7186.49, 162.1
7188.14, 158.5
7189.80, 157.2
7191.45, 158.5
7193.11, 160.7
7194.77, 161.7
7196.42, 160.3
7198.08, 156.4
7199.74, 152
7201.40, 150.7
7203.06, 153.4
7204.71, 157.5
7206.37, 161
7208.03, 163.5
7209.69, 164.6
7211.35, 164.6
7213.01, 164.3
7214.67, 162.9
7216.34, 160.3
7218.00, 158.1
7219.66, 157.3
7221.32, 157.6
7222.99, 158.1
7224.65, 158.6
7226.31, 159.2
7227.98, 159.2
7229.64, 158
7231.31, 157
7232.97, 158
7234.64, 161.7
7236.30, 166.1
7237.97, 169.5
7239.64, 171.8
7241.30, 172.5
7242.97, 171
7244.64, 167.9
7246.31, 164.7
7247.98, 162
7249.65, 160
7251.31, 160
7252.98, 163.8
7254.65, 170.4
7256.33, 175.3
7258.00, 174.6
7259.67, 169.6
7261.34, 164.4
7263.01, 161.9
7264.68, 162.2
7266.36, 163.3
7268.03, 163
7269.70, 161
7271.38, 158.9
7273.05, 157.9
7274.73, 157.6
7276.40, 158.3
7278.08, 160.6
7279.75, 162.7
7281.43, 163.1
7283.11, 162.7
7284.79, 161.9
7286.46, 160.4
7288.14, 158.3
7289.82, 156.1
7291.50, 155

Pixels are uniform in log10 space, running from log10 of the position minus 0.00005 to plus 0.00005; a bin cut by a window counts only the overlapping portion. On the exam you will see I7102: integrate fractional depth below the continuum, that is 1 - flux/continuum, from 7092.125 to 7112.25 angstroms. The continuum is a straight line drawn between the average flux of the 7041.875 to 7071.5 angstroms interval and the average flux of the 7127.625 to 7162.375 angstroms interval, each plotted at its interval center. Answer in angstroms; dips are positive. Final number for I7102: -0.4 angstroms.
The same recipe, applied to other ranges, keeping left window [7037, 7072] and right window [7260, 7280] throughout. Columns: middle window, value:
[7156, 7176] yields 2.20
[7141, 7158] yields 1.55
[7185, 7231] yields 0.70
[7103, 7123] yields 0.81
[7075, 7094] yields -0.39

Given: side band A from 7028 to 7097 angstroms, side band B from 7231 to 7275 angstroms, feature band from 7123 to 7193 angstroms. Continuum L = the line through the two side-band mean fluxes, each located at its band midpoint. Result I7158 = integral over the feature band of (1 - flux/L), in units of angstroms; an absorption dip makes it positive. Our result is 4.3 angstroms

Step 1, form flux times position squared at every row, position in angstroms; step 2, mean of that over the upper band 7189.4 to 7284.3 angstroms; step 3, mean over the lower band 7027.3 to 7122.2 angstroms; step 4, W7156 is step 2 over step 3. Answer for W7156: 1.0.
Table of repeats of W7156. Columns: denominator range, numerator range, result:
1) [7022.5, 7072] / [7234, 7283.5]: 1.08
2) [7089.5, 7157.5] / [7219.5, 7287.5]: 1.08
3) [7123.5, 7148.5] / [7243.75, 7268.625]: 1.06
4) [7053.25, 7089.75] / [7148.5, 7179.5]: 0.90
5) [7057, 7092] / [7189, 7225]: 1.00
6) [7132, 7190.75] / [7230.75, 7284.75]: 1.10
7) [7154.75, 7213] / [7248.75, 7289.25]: 1.08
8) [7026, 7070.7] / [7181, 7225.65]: 1.03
